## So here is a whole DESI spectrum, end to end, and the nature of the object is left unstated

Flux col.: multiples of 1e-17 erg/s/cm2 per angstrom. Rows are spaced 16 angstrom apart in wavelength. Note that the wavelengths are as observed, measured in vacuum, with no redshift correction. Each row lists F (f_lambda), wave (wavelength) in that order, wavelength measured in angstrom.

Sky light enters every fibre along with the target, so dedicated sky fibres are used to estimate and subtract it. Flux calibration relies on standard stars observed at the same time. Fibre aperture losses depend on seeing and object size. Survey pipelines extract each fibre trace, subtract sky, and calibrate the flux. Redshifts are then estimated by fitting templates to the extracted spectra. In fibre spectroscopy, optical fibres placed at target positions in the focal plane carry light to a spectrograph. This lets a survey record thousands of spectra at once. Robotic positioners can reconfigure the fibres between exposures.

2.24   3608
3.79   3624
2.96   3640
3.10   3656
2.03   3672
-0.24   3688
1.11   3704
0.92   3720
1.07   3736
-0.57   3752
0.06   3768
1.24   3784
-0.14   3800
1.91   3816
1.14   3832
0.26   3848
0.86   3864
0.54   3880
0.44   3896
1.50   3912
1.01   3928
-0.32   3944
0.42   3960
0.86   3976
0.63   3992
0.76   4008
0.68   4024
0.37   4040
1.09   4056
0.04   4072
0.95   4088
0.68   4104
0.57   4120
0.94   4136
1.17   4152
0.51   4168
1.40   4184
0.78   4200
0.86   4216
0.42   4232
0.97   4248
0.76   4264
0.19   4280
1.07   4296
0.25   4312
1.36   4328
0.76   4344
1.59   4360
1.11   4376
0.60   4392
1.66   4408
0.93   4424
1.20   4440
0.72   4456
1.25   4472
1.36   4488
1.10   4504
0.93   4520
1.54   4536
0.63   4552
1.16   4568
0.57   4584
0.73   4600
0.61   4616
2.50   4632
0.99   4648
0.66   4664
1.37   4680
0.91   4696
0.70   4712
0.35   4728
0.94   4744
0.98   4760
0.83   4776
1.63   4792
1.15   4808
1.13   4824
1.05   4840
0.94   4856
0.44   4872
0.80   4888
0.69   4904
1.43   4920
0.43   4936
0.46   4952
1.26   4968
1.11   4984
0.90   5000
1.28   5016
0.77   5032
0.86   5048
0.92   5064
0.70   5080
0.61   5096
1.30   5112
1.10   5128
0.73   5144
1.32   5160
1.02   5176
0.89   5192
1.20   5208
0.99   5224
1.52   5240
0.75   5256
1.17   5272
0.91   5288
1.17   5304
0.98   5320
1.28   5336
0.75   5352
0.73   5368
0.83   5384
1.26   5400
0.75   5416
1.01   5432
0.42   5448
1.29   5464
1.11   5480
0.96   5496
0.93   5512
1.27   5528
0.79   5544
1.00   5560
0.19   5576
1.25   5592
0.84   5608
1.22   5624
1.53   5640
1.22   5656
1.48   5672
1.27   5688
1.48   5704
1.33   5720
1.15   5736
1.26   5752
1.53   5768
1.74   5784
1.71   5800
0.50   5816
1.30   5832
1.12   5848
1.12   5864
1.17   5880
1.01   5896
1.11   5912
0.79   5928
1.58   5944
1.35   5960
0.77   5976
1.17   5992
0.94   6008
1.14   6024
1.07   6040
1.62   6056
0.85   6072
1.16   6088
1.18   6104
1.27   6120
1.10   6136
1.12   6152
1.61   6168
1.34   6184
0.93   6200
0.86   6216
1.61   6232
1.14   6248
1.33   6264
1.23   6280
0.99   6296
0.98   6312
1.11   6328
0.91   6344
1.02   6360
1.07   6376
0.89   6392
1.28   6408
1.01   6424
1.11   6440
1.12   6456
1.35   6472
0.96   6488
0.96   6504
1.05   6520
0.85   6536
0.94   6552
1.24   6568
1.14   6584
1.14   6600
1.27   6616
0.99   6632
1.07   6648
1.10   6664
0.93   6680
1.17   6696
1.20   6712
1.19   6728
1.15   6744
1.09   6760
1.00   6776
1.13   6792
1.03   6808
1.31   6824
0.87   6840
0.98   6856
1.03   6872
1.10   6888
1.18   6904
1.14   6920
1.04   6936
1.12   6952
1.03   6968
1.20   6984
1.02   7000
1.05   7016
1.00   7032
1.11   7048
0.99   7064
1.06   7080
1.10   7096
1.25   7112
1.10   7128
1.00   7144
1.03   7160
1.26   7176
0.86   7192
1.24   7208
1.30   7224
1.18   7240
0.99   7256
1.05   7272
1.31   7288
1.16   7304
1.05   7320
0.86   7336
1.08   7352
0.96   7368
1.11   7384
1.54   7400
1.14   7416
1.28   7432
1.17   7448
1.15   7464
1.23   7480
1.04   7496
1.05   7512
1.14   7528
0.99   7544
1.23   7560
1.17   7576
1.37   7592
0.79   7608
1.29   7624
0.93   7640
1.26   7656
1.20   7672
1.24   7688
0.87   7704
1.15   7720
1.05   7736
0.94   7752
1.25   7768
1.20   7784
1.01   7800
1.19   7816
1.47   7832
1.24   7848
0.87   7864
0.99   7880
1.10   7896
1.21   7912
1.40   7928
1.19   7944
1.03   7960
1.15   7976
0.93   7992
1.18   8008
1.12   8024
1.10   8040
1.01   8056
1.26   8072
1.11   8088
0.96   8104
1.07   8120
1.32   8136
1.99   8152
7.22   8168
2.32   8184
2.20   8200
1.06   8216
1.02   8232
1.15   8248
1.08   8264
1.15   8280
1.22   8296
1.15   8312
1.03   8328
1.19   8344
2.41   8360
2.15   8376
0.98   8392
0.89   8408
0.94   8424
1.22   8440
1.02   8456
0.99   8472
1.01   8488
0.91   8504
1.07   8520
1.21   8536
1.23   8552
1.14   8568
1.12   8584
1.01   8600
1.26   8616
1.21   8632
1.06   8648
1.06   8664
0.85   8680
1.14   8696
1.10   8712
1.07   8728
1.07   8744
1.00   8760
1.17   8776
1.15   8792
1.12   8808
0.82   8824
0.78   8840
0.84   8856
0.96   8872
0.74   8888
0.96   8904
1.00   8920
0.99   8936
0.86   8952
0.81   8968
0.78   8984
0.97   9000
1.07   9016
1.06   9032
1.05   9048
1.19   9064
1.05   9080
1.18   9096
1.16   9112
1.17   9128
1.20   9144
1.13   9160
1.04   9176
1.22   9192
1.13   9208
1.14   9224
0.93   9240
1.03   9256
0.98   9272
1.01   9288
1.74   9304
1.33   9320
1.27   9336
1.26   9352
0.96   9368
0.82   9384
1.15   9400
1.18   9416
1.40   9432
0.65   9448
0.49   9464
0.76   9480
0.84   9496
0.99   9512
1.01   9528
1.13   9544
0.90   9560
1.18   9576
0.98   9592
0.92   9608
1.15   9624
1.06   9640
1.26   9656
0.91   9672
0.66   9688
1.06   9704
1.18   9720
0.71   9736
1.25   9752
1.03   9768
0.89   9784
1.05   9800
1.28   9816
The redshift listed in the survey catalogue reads 0.244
